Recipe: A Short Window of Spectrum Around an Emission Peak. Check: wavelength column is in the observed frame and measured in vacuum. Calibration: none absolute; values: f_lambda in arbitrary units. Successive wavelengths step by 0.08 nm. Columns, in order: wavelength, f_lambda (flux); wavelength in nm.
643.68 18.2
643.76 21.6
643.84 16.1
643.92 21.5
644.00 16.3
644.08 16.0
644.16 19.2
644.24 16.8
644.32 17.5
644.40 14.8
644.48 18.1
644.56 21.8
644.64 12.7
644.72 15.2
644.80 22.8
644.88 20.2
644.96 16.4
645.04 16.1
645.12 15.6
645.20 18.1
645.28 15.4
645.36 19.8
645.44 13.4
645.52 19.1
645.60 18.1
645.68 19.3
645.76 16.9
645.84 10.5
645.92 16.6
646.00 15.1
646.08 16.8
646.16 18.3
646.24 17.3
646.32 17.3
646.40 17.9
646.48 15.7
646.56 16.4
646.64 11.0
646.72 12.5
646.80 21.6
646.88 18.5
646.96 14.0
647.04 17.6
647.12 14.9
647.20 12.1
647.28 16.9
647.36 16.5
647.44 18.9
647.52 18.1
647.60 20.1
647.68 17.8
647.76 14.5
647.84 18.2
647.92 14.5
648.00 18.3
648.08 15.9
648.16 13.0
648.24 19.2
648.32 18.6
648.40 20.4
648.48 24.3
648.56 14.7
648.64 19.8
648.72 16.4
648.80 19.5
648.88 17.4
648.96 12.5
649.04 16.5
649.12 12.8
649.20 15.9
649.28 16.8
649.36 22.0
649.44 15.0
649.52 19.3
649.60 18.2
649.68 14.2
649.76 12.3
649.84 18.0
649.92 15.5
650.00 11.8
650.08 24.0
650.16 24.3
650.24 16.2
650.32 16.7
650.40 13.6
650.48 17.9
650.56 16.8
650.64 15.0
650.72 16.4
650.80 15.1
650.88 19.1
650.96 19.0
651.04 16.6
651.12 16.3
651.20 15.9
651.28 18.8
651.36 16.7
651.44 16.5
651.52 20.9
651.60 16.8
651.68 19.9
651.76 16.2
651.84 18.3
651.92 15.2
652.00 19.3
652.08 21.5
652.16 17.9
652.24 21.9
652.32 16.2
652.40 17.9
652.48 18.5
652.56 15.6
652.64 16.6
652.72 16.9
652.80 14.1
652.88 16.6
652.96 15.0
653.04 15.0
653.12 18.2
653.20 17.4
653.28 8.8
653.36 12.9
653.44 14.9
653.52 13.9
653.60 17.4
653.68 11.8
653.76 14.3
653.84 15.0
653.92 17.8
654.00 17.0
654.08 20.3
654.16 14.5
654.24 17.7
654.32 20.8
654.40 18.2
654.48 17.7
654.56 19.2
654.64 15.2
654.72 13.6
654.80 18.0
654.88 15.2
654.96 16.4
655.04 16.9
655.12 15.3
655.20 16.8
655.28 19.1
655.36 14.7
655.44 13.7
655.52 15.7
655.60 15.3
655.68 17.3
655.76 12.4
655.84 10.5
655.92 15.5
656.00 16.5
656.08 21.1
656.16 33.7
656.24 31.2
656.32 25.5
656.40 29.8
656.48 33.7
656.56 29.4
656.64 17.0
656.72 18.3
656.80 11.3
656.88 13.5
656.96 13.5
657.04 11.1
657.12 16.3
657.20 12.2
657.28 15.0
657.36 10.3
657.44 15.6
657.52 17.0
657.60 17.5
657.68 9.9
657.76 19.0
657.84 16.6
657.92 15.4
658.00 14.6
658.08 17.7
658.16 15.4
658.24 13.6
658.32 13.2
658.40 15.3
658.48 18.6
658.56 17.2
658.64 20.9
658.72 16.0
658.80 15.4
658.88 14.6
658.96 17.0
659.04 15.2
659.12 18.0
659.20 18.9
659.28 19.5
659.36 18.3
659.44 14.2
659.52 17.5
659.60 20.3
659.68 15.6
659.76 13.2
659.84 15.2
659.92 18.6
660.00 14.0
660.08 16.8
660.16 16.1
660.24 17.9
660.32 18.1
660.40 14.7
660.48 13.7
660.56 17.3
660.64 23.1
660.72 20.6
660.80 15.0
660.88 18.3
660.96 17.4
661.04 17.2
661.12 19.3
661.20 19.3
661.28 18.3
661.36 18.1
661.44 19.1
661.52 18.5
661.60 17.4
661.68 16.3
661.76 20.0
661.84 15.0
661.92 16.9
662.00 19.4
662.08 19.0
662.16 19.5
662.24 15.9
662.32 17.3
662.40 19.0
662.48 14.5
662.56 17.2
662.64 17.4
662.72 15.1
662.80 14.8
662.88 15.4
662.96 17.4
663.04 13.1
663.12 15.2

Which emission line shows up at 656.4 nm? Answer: H-beta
